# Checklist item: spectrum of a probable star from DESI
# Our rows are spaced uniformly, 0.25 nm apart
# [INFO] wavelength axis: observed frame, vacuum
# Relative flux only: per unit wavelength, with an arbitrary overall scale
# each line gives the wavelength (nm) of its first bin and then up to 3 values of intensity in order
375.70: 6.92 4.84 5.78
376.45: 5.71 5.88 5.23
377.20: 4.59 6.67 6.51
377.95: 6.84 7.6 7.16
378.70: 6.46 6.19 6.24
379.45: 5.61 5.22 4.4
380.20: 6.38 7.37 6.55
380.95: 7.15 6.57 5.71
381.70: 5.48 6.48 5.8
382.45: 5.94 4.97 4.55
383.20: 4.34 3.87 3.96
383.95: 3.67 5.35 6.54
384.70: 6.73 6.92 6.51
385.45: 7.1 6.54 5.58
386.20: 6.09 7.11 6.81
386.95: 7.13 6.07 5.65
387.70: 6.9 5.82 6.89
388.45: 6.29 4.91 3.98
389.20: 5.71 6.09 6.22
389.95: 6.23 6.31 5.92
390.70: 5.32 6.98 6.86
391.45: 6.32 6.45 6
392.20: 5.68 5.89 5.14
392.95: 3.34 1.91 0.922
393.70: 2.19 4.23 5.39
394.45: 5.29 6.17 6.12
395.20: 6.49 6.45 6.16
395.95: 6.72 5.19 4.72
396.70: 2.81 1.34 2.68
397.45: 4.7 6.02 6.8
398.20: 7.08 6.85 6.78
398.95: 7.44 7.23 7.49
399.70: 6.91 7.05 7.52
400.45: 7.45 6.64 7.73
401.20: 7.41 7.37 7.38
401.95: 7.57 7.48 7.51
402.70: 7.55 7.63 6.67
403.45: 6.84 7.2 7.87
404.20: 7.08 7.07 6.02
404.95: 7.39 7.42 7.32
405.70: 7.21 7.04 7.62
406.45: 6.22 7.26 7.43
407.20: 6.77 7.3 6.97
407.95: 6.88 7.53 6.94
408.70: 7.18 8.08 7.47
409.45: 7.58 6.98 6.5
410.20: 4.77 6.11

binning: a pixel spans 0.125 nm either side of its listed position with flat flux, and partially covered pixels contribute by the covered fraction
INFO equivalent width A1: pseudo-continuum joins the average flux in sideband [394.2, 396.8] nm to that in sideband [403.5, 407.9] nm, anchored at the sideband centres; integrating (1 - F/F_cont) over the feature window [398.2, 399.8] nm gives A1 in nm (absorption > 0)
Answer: -0.25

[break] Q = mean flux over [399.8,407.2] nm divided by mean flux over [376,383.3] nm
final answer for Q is 1.21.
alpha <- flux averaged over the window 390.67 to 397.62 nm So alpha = 4.91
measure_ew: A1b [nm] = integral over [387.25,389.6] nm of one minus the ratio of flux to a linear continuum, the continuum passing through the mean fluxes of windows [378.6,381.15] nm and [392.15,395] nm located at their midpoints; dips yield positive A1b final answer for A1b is -0.39 nm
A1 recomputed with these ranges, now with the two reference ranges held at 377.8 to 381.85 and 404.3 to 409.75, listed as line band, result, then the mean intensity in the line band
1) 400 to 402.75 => -0.16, 7.41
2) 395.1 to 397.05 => 0.52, 5.01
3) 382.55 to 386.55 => 0.53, 5.61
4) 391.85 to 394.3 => 0.98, 4.04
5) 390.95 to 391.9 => 0.02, 6.56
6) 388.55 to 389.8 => 0.23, 5.38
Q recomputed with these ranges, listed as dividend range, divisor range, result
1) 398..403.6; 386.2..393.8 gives 1.30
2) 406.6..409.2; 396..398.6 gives 1.48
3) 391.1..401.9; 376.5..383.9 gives 0.98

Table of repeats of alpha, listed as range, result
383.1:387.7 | 5.92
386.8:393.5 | 5.65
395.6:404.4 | 6.54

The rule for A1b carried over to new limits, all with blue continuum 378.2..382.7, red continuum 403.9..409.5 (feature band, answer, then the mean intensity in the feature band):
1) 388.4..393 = 0.53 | 5.8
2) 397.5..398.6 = 0.05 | 6.55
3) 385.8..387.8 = 0.00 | 6.41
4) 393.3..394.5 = 0.58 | 3.46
